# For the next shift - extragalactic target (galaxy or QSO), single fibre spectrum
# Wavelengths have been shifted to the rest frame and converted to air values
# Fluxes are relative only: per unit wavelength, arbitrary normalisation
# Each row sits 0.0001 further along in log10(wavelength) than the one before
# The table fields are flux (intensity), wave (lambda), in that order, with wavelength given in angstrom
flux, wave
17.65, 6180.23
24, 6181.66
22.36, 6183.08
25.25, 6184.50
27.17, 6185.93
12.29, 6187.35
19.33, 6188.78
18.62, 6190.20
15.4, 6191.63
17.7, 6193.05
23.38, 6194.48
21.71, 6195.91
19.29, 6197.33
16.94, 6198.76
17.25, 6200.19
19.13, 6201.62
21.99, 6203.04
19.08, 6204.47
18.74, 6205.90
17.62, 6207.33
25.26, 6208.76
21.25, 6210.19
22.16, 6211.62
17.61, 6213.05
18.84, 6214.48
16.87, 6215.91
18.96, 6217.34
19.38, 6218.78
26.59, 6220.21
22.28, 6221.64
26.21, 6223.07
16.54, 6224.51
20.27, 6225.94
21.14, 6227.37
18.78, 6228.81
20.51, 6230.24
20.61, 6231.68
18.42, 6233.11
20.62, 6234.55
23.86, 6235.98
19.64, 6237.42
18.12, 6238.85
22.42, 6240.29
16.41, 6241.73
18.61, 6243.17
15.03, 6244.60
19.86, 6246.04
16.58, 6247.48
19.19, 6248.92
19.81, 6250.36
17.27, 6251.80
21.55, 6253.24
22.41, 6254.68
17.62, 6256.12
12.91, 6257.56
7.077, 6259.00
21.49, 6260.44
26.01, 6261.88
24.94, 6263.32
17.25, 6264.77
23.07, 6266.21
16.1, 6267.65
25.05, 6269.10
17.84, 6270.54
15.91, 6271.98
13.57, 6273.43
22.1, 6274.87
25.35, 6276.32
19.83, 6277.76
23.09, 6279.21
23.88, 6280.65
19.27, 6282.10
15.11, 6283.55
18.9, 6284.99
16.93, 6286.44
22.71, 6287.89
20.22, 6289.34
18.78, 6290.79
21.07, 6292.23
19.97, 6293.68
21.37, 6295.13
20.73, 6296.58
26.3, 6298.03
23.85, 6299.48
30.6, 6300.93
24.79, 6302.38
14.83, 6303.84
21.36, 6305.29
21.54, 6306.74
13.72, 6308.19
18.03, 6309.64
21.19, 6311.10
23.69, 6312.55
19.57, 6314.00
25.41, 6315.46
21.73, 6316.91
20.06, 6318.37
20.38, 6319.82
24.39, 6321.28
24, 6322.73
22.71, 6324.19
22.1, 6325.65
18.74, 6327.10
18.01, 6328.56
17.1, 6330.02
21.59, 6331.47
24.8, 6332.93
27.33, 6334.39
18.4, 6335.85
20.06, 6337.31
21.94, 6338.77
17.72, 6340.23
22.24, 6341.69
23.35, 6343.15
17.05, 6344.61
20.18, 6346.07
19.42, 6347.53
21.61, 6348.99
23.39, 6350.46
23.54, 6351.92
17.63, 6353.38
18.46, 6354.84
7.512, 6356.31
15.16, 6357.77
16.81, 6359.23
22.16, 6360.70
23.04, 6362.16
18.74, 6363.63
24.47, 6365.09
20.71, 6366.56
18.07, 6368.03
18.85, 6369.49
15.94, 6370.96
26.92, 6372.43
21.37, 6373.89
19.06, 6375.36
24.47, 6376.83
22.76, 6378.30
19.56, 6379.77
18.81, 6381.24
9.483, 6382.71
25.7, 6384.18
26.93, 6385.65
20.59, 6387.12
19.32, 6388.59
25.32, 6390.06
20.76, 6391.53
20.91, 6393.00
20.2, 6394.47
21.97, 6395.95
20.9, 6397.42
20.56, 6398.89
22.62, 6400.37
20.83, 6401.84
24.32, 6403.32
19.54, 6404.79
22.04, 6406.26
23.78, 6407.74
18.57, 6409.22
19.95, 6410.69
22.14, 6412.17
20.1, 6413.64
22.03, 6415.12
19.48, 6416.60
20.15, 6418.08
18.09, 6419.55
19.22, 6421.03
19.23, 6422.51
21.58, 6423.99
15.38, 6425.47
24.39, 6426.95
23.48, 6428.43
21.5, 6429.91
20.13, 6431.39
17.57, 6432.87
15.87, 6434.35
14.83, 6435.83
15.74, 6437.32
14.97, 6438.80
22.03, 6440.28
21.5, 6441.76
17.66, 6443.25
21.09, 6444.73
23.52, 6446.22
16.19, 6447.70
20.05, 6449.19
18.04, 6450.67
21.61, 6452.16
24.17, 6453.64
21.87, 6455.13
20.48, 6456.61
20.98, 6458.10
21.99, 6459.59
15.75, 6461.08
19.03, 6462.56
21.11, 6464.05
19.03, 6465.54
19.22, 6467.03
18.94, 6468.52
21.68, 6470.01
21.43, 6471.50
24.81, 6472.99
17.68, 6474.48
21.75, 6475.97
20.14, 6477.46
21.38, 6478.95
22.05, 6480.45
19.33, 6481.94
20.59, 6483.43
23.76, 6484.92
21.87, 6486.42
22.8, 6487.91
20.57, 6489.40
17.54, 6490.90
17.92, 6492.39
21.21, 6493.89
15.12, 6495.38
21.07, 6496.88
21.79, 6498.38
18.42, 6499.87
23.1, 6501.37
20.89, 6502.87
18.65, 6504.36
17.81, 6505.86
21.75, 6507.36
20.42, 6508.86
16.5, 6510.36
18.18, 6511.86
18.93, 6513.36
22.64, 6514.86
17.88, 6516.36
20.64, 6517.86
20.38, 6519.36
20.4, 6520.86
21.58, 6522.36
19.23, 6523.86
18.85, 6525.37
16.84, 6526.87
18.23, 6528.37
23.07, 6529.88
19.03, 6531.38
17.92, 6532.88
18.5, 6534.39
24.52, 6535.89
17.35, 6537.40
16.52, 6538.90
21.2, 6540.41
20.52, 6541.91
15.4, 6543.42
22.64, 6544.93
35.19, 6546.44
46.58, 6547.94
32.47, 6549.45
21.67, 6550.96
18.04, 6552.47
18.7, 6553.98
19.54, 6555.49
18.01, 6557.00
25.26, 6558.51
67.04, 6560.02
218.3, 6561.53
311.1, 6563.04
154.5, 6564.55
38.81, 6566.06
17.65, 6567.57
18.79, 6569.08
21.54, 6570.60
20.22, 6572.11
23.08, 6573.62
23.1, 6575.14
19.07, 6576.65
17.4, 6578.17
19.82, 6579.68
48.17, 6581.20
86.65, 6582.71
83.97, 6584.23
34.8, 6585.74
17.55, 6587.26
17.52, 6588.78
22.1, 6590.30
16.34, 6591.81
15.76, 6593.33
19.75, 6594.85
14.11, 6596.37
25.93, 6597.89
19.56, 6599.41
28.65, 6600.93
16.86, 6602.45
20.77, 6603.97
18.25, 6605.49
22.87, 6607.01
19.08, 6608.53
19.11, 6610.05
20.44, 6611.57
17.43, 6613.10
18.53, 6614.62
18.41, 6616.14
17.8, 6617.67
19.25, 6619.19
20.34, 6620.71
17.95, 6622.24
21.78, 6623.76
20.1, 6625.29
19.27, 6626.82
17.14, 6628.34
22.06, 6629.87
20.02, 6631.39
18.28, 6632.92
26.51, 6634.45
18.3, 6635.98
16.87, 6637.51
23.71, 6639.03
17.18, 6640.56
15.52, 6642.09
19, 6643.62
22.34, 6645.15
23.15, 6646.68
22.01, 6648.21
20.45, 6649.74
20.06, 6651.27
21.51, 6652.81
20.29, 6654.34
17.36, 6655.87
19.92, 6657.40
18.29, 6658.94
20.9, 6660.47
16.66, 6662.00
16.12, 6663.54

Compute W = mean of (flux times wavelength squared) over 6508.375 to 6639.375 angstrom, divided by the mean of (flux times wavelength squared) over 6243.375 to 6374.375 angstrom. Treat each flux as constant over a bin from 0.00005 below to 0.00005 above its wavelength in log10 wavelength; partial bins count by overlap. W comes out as 1.62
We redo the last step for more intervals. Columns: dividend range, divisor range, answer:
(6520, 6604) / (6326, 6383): 1.94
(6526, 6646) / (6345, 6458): 1.63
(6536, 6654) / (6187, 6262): 1.83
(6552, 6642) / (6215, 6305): 1.88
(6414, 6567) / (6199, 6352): 1.44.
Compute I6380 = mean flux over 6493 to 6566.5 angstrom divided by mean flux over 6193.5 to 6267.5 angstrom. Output 1.8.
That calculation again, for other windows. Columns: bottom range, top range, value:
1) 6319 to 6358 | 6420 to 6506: 0.98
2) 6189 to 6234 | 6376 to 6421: 1.05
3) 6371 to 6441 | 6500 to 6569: 1.76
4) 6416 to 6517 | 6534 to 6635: 1.68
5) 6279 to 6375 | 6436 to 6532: 0.97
